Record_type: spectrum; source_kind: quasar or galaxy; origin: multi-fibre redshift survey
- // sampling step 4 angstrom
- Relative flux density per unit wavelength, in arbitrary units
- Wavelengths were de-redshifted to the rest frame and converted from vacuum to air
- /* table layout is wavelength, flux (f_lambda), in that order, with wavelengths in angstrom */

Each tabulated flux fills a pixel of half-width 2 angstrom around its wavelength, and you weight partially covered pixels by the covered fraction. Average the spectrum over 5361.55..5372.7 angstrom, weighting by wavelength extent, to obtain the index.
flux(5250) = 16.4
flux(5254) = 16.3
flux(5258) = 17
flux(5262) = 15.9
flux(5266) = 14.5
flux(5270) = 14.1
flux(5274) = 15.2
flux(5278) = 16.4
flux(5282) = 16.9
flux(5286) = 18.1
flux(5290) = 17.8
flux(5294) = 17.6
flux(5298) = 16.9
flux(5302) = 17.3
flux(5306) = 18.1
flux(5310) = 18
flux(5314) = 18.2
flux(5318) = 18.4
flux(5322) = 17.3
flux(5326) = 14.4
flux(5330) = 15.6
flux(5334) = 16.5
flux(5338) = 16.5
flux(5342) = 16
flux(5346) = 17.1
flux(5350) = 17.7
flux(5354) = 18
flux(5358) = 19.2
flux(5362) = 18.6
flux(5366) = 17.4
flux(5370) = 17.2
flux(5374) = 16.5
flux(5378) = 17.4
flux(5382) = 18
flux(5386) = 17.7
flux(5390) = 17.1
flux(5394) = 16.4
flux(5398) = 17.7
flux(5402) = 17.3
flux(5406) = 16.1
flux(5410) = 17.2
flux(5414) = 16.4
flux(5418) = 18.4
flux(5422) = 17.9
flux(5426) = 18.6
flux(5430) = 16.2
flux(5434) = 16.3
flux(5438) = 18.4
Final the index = 17.5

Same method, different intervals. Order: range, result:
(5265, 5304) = 16.5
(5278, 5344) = 17.1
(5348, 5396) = 17.6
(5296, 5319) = 17.8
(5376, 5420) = 17.2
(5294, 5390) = 17.3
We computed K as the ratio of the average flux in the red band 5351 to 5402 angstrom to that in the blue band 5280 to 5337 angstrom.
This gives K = 1.02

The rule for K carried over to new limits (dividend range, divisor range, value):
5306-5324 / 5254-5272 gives 1.16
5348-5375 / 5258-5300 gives 1.09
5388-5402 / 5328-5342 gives 1.06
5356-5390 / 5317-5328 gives 1.07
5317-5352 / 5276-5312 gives 0.95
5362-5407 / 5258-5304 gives 1.05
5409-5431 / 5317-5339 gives 1.07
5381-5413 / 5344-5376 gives 0.97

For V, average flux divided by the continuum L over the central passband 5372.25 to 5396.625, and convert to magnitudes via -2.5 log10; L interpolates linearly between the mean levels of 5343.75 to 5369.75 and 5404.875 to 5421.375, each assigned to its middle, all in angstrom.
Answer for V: 0.02 mag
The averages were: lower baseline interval 17.9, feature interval 17.2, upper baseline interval 17.1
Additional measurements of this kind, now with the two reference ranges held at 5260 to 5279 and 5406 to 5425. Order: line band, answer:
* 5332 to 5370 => -0.07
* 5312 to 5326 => -0.10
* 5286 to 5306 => -0.13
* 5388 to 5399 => 0.00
